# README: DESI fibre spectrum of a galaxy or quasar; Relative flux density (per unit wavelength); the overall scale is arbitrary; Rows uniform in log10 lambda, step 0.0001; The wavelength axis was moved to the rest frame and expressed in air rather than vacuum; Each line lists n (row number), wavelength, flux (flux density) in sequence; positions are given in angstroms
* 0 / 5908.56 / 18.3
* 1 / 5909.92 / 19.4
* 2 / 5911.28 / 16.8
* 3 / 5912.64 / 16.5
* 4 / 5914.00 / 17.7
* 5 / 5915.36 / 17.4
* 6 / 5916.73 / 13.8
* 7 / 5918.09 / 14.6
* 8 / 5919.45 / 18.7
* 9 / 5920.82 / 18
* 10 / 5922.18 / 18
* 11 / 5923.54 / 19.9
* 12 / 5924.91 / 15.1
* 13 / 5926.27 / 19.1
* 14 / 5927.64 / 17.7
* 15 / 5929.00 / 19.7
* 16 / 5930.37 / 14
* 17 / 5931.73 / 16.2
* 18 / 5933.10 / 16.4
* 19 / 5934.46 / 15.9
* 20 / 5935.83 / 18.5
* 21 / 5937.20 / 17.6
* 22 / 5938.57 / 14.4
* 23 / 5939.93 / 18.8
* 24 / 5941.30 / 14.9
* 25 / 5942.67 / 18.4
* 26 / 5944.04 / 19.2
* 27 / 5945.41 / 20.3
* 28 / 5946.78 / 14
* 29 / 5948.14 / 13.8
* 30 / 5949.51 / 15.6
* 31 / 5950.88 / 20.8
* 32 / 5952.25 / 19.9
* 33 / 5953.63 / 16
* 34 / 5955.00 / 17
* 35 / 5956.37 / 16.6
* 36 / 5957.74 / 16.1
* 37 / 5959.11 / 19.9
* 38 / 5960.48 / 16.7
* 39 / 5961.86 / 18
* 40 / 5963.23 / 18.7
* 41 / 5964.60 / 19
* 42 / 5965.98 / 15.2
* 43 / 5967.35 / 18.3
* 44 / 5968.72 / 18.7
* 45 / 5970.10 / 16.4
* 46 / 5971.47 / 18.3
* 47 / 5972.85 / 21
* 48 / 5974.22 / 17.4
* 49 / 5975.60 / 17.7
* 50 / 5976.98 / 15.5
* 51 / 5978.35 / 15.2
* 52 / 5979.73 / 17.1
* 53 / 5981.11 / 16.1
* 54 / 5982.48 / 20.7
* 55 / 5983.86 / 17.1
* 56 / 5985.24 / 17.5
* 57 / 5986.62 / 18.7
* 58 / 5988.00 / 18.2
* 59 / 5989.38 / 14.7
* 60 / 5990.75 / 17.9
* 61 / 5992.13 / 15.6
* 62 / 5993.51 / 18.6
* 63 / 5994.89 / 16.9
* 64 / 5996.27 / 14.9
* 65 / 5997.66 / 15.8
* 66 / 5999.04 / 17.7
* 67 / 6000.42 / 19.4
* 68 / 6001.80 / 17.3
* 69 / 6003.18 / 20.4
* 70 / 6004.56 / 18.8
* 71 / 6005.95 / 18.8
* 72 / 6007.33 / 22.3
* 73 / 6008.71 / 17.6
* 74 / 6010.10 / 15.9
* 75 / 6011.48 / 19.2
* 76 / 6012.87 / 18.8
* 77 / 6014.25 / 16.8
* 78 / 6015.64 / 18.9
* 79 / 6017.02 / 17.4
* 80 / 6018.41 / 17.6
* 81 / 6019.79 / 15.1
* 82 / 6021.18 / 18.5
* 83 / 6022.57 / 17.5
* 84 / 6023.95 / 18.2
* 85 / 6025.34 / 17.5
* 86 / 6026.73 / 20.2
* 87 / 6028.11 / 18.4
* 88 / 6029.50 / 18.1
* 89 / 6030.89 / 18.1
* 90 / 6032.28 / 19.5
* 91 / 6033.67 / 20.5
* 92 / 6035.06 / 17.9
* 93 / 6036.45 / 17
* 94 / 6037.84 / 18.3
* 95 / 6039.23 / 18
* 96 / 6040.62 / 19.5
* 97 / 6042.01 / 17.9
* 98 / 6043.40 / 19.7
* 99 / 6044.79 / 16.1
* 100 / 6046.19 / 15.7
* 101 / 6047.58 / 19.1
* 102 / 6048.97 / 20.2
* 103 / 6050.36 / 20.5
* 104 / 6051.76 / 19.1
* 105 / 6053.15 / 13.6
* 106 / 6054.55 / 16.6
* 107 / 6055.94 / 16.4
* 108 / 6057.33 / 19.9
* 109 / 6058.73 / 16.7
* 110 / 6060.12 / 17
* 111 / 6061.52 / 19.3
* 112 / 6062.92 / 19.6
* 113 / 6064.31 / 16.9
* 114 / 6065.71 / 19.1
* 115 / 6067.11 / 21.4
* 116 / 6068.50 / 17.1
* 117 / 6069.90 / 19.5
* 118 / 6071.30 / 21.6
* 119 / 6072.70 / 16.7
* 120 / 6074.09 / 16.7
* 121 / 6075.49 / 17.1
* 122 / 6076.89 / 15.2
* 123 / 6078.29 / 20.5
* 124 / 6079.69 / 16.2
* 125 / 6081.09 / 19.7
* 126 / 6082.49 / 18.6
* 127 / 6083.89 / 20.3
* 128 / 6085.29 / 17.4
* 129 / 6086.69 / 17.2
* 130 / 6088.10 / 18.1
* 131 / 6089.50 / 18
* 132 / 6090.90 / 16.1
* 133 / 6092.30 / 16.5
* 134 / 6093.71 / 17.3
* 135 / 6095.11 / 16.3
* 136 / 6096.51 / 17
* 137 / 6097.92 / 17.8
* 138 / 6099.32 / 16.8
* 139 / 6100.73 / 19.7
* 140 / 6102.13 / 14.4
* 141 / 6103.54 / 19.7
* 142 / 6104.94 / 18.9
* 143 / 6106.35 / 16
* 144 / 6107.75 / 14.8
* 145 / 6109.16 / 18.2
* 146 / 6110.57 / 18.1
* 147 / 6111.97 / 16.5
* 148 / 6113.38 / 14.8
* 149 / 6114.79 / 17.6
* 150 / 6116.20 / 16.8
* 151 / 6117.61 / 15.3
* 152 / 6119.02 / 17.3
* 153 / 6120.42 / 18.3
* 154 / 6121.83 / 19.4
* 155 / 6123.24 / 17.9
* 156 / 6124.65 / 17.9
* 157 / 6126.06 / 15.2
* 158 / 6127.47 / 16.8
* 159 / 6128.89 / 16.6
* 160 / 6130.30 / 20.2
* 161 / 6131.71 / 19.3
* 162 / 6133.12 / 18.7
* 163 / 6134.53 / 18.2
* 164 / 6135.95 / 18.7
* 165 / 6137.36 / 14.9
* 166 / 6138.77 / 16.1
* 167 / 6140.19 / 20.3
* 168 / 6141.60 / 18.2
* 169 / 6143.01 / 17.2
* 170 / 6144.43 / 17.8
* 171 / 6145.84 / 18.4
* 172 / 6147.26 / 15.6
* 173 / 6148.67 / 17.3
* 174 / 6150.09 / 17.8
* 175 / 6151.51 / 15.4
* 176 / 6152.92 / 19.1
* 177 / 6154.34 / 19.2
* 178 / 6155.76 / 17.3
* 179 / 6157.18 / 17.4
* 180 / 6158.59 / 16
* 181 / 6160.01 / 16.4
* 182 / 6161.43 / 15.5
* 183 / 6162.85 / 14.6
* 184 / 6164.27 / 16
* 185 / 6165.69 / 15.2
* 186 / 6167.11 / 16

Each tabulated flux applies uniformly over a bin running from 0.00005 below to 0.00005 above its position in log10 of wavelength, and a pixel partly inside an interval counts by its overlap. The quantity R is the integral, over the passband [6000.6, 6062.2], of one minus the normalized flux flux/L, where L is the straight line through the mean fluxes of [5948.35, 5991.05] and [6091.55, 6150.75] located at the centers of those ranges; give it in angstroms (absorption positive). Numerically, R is -2.4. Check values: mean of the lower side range 17.6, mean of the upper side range 17.4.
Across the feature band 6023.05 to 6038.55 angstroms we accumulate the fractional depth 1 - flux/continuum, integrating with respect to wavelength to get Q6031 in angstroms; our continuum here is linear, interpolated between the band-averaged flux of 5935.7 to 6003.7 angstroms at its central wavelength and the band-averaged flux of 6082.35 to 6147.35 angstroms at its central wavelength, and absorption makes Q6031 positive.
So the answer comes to -0.9 angstroms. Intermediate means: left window 17.4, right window 17.5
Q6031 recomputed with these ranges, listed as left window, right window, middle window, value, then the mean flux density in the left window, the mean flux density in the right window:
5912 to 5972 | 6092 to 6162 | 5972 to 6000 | 0.1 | 17.3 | 17.3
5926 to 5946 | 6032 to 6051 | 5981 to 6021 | 0.7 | 17.4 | 18.5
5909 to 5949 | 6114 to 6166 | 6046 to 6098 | -2.2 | 17.1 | 17.3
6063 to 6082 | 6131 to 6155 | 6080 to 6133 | 1.7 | 18.3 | 17.8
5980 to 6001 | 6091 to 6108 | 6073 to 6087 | -0.6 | 17.3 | 17.1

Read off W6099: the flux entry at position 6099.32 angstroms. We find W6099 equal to 16.8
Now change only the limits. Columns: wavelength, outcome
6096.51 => 17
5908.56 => 18.3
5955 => 17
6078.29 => 20.5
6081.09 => 19.7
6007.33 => 22.3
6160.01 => 16.4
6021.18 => 18.5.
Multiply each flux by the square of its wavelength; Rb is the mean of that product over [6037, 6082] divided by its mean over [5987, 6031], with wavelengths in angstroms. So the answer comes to 1.03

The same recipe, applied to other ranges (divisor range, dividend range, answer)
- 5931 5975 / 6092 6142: 1.05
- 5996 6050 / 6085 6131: 0.97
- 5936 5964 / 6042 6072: 1.09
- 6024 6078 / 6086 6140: 0.97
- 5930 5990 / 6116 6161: 1.07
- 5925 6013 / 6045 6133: 1.05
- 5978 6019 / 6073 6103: 1.01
